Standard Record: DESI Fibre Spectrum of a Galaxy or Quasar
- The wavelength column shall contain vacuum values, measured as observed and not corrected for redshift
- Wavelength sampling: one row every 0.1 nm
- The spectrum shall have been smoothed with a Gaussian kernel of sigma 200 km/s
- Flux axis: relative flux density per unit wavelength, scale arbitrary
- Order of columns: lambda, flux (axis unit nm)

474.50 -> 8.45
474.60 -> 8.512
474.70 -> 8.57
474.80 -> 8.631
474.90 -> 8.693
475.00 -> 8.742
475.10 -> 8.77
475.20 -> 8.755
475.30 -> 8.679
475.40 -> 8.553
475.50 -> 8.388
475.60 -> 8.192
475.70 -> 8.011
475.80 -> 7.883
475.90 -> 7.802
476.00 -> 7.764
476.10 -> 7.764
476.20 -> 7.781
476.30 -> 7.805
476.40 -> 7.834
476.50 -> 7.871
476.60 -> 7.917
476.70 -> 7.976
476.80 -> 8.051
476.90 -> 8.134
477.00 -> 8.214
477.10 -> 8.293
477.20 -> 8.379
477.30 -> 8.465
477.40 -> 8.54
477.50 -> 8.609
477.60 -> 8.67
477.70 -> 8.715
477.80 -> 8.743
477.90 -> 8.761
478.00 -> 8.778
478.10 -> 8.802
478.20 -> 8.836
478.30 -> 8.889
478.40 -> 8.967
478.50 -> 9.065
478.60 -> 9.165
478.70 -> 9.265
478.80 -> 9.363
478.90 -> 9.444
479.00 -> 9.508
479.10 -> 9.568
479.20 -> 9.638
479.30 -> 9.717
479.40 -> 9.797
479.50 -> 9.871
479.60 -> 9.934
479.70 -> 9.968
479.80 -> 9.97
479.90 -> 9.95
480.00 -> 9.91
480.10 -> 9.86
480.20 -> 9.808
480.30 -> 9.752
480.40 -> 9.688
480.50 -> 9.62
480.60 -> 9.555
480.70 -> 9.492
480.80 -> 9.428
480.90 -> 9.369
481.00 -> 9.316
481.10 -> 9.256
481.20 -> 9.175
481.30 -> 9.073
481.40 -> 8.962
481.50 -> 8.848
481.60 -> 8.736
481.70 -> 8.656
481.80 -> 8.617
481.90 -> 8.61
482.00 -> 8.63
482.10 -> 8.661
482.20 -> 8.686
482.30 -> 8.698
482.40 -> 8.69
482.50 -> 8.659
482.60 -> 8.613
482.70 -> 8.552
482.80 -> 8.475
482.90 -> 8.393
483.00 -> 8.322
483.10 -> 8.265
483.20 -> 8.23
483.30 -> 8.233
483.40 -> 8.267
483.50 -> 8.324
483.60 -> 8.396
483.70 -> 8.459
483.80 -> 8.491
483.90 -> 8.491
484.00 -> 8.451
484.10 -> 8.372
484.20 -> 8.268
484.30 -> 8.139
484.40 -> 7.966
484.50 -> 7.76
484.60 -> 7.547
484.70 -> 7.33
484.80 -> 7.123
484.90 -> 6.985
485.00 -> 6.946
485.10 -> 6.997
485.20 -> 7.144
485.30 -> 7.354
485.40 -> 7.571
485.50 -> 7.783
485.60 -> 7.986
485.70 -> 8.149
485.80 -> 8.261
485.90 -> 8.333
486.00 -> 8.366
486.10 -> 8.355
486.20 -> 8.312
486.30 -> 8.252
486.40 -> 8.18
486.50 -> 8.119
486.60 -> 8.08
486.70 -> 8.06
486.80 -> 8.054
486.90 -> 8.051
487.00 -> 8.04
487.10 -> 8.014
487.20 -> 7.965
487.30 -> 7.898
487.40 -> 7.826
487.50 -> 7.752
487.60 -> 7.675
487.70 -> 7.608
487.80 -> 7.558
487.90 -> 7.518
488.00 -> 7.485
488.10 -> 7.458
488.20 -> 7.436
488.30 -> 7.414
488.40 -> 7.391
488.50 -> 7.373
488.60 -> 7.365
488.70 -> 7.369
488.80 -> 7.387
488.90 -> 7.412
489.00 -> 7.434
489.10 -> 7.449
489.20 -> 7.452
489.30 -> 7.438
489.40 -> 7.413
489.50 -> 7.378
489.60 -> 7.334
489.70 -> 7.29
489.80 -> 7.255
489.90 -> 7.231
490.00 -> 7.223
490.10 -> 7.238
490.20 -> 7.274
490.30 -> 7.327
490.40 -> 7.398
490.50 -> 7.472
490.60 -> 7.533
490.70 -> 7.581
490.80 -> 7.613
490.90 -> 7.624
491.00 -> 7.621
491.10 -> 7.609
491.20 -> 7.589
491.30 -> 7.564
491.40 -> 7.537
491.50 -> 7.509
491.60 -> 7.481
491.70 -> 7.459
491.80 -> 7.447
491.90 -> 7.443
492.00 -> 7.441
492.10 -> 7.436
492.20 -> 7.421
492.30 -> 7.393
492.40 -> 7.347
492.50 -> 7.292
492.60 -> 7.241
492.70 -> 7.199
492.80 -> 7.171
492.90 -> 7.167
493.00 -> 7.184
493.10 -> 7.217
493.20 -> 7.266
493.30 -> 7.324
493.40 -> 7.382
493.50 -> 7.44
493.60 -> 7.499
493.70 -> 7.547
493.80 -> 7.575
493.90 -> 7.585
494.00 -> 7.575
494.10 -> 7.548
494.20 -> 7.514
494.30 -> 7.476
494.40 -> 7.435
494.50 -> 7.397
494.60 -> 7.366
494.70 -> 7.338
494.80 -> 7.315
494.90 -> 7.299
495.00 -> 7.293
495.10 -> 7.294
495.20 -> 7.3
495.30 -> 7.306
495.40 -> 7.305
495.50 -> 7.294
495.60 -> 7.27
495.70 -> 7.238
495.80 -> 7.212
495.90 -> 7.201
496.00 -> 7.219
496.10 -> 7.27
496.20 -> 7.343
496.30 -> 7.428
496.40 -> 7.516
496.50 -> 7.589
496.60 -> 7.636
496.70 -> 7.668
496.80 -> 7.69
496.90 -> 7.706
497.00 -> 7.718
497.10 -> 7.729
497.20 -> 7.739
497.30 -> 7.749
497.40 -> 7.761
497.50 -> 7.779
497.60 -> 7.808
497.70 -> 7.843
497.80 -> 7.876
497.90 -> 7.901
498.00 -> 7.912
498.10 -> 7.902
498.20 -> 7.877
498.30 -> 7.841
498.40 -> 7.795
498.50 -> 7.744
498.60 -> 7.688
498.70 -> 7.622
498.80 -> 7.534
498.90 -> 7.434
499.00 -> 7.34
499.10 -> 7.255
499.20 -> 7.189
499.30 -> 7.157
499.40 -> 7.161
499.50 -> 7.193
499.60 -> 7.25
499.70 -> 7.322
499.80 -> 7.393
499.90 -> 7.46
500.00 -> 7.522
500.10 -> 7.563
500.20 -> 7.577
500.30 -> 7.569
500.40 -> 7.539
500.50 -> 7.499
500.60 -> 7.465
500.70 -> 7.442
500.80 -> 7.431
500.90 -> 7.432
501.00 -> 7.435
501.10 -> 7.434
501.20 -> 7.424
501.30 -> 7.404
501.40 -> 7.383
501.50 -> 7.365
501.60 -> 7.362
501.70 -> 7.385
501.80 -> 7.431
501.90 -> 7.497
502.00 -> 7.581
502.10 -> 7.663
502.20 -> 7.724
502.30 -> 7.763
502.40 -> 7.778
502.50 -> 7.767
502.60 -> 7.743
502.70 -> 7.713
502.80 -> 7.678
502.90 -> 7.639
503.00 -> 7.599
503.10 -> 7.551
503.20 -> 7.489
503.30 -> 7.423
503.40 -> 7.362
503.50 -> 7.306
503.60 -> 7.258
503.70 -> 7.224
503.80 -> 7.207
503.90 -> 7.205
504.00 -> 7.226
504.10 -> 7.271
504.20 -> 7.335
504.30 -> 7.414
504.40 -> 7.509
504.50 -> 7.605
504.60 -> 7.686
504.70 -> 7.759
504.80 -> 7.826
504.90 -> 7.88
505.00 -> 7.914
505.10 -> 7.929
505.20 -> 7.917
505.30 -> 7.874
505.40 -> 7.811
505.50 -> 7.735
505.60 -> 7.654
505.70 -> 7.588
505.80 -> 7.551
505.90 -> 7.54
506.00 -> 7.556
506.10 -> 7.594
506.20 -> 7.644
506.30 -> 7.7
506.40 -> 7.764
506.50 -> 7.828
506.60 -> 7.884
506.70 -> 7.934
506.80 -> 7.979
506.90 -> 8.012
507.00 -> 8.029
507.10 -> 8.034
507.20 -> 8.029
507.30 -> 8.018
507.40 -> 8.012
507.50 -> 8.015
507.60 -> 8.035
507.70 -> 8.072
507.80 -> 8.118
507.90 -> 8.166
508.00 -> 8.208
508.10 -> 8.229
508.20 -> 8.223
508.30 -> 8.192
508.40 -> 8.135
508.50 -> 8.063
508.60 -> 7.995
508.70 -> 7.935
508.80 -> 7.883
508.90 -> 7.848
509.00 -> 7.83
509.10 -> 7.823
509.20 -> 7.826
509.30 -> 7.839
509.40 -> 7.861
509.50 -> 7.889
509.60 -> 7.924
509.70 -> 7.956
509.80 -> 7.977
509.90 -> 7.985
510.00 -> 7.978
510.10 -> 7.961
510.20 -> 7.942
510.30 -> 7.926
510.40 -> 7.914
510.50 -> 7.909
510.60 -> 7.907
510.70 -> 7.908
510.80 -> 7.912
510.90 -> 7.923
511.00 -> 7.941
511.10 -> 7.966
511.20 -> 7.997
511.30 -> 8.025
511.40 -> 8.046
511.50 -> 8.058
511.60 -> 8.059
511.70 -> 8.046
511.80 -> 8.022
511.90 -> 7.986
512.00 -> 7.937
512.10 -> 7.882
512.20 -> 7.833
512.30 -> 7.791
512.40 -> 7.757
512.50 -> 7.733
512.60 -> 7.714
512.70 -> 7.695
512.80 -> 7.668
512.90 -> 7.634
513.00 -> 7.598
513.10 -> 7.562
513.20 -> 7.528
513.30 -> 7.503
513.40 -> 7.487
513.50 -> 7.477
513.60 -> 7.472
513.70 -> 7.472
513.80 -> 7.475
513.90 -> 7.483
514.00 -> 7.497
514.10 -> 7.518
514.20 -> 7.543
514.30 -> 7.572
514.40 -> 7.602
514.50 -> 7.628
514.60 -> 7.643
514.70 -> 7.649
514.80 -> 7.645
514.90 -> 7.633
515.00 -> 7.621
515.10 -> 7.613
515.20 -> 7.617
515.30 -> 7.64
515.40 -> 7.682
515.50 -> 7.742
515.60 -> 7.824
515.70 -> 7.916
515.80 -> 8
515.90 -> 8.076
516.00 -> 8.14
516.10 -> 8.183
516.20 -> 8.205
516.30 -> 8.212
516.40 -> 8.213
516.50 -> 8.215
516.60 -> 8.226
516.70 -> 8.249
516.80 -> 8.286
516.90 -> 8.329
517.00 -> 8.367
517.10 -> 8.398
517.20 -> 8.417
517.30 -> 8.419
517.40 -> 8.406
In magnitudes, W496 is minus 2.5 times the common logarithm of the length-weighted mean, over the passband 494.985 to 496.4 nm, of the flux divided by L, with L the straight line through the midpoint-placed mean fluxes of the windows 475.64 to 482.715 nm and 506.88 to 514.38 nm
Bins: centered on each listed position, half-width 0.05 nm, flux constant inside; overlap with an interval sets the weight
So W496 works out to 0.15 mag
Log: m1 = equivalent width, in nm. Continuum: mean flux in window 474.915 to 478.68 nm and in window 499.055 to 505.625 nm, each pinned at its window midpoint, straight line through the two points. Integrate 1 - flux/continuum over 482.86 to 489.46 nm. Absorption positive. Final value 0.20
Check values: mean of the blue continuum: 8.4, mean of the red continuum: 7.51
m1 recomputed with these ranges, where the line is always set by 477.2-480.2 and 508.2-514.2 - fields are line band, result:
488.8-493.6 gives 0.73 nm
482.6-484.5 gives 0.15 nm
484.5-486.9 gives 0.31 nm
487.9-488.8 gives 0.14 nm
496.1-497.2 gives 0.11 nm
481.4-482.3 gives 0.04 nm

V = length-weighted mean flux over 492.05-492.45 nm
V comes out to 7.4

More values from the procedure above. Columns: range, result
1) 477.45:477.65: 8.64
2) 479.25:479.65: 9.83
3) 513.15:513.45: 7.51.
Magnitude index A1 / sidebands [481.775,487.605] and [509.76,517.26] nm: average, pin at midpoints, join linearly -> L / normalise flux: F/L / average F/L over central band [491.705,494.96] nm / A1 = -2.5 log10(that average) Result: 0.09 mag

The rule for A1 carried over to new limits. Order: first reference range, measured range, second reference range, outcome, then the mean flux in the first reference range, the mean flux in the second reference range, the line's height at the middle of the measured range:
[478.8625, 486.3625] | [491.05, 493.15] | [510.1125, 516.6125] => 0.14 mag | 8.67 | 7.8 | 8.4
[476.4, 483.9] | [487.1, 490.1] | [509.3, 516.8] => 0.16 mag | 8.92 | 7.83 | 8.64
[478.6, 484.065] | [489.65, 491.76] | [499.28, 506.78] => 0.13 mag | 9.07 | 7.55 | 8.41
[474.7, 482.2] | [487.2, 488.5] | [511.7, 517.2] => 0.14 mag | 8.87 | 7.81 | 8.6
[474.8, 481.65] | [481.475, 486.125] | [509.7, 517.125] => 0.07 mag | 8.9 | 7.85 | 8.73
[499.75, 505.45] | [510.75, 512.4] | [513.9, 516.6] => -0.03 mag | 7.54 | 7.8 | 7.73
